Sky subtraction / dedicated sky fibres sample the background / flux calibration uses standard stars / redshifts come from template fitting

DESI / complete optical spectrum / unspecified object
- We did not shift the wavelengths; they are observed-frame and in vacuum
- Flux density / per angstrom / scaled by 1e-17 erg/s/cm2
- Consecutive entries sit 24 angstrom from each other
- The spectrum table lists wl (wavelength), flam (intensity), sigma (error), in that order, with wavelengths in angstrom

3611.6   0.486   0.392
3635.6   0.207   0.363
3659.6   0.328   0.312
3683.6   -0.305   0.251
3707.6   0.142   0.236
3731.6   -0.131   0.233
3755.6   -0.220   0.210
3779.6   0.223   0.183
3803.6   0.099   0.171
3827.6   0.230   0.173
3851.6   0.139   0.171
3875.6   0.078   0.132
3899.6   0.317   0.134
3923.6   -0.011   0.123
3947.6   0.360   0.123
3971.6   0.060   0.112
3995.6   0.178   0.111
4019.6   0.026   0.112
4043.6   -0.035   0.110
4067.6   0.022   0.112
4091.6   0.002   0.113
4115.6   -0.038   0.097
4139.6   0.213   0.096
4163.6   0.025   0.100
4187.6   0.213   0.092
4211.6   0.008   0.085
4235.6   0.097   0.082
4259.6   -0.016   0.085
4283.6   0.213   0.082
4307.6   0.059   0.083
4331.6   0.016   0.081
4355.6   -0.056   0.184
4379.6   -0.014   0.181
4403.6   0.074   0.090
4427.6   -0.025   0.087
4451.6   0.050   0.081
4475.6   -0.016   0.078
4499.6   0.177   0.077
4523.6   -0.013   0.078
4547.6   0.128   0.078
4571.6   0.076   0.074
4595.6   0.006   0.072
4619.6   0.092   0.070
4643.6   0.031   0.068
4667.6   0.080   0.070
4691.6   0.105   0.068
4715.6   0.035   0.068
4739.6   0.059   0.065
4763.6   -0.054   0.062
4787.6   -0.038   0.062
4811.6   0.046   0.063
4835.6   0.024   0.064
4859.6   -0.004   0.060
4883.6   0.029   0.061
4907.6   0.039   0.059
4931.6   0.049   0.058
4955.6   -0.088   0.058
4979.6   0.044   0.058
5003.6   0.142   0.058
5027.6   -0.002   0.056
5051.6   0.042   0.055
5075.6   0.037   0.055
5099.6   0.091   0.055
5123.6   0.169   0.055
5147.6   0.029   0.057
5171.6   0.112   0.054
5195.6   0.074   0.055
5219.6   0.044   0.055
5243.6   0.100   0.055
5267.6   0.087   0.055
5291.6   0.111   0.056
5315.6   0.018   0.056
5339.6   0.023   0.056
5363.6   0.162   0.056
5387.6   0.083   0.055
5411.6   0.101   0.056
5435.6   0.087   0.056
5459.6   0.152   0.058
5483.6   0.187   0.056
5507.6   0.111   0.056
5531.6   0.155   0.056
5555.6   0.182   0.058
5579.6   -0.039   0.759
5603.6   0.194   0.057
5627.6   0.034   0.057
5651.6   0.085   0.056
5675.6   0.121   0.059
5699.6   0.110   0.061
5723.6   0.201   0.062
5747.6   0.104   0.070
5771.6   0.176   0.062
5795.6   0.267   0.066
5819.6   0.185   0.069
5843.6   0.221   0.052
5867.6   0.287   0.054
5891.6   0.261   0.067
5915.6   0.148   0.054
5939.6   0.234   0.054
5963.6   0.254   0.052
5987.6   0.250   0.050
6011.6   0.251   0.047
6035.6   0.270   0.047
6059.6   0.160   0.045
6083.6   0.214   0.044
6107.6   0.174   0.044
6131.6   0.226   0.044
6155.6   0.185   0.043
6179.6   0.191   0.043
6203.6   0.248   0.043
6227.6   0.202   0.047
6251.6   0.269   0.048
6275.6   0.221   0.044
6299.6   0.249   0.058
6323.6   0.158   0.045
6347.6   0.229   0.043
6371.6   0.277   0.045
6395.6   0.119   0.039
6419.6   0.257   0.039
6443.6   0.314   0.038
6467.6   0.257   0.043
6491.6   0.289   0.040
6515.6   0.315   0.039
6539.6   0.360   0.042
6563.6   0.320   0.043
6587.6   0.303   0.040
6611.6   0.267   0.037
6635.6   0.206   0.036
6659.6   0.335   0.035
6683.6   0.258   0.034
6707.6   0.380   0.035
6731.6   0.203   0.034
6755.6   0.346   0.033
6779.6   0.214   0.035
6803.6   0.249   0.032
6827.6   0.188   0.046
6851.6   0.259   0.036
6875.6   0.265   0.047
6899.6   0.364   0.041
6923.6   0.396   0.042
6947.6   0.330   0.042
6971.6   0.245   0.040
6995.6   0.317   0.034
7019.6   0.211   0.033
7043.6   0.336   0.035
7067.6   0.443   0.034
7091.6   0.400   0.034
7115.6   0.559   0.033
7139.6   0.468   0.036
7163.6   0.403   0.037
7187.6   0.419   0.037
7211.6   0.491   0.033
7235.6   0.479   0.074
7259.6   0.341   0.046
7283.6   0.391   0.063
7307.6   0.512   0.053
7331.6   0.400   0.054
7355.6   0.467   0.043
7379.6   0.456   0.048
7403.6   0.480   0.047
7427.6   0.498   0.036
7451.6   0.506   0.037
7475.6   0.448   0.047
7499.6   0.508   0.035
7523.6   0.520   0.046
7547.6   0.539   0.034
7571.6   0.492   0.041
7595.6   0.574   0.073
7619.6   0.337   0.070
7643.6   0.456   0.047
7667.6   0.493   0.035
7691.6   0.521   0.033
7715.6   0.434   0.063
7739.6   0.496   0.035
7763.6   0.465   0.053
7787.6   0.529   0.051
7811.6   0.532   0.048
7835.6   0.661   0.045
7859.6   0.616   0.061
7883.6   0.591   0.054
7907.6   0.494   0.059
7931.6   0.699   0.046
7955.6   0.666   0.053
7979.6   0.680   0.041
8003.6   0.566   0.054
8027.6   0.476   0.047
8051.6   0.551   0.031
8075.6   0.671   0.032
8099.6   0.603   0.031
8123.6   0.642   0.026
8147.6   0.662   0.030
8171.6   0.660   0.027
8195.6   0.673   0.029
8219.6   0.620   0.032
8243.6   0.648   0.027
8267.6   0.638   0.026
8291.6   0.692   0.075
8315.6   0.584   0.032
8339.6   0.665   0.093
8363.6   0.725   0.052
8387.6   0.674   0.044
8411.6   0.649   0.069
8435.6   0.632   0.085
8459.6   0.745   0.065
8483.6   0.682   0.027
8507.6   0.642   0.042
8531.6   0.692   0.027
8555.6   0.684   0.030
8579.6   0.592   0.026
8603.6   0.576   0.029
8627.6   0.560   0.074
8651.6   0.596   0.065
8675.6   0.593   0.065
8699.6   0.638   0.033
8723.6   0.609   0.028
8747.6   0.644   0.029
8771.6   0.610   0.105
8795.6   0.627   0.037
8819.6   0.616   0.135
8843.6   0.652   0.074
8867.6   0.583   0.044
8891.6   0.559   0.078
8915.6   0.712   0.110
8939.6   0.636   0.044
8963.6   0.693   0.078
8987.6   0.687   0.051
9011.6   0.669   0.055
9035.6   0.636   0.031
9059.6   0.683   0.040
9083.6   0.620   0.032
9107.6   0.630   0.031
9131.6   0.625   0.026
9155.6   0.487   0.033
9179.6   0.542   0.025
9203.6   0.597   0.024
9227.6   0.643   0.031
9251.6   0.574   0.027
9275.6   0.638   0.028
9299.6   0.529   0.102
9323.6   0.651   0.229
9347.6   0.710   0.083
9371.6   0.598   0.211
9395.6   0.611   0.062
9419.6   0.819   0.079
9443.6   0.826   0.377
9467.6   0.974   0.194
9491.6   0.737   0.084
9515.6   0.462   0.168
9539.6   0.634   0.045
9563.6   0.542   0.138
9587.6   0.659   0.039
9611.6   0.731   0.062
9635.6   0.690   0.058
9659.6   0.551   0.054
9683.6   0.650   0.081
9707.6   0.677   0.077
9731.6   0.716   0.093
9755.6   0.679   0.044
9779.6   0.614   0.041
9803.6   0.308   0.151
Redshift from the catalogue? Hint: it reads 0.77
